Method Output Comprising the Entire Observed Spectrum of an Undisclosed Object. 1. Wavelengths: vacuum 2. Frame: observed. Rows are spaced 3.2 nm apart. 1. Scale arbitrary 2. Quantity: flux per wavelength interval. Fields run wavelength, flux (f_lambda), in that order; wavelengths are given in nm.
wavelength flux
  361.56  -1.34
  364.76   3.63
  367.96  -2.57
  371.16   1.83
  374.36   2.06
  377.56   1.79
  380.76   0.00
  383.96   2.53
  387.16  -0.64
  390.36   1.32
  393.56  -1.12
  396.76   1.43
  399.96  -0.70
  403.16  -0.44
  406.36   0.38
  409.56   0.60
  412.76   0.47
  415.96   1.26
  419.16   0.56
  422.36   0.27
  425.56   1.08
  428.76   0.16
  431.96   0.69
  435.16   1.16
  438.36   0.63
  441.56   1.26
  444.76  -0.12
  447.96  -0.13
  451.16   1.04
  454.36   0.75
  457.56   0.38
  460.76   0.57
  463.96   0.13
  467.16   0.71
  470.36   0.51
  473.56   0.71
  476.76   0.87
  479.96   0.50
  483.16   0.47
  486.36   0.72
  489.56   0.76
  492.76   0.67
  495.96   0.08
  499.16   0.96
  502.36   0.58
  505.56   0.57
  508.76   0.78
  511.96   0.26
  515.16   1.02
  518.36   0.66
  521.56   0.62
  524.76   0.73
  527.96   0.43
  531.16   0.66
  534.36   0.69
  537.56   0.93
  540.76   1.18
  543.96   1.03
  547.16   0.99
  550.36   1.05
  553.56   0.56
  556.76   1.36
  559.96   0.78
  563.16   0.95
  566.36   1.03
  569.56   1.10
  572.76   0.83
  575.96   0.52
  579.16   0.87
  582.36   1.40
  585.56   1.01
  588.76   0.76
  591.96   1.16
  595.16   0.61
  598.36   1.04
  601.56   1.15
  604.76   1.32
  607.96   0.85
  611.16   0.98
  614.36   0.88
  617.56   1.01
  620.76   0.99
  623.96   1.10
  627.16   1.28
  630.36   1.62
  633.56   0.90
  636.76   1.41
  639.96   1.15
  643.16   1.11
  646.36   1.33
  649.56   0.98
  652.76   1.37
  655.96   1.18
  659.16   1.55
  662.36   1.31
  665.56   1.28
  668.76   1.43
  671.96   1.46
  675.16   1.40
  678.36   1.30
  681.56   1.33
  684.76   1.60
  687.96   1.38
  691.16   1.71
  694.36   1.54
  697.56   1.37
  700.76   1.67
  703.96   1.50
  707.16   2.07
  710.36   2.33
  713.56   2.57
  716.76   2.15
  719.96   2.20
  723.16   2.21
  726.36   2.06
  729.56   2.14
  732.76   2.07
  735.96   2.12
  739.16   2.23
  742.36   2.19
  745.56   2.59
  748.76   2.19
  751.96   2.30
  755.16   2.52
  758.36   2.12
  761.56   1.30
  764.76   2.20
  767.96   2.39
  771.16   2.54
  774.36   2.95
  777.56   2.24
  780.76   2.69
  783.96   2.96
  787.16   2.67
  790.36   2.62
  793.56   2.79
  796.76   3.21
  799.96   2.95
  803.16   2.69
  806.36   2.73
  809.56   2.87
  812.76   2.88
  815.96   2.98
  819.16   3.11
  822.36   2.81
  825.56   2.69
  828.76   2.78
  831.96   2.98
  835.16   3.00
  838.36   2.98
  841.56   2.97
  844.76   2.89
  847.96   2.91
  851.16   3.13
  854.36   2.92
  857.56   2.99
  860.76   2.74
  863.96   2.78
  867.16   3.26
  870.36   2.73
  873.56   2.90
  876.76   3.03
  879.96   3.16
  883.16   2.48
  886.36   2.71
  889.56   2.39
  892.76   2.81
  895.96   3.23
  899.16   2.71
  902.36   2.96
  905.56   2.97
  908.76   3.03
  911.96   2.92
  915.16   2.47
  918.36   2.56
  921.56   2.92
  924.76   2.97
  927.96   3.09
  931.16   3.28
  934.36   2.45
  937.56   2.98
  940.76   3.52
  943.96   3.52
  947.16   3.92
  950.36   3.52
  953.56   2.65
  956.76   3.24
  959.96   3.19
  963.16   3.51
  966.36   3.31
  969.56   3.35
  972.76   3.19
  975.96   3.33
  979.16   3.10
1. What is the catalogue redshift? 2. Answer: 0.77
